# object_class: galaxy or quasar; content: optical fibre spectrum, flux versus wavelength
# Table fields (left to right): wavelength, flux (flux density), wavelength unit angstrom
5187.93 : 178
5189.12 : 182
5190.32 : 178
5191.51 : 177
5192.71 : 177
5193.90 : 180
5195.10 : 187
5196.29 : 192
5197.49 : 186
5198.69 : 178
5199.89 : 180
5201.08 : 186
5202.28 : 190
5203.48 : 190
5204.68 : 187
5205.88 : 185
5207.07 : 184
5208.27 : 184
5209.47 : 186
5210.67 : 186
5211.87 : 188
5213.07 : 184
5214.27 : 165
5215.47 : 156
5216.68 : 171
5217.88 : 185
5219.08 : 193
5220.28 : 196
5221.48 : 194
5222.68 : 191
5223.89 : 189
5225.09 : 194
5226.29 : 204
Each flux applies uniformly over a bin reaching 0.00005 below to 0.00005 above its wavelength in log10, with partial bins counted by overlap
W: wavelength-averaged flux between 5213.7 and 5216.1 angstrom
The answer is 160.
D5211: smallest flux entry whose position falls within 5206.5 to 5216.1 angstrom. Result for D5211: 156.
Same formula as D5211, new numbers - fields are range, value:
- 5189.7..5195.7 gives 177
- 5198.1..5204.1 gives 178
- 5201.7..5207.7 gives 184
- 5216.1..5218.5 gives 171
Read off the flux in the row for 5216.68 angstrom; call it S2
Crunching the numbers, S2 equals 171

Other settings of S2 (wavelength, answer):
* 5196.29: 192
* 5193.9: 180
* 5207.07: 184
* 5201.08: 186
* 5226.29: 204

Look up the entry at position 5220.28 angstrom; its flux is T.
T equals 196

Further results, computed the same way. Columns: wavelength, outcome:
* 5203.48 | 190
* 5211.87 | 188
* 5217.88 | 185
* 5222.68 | 191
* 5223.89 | 189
